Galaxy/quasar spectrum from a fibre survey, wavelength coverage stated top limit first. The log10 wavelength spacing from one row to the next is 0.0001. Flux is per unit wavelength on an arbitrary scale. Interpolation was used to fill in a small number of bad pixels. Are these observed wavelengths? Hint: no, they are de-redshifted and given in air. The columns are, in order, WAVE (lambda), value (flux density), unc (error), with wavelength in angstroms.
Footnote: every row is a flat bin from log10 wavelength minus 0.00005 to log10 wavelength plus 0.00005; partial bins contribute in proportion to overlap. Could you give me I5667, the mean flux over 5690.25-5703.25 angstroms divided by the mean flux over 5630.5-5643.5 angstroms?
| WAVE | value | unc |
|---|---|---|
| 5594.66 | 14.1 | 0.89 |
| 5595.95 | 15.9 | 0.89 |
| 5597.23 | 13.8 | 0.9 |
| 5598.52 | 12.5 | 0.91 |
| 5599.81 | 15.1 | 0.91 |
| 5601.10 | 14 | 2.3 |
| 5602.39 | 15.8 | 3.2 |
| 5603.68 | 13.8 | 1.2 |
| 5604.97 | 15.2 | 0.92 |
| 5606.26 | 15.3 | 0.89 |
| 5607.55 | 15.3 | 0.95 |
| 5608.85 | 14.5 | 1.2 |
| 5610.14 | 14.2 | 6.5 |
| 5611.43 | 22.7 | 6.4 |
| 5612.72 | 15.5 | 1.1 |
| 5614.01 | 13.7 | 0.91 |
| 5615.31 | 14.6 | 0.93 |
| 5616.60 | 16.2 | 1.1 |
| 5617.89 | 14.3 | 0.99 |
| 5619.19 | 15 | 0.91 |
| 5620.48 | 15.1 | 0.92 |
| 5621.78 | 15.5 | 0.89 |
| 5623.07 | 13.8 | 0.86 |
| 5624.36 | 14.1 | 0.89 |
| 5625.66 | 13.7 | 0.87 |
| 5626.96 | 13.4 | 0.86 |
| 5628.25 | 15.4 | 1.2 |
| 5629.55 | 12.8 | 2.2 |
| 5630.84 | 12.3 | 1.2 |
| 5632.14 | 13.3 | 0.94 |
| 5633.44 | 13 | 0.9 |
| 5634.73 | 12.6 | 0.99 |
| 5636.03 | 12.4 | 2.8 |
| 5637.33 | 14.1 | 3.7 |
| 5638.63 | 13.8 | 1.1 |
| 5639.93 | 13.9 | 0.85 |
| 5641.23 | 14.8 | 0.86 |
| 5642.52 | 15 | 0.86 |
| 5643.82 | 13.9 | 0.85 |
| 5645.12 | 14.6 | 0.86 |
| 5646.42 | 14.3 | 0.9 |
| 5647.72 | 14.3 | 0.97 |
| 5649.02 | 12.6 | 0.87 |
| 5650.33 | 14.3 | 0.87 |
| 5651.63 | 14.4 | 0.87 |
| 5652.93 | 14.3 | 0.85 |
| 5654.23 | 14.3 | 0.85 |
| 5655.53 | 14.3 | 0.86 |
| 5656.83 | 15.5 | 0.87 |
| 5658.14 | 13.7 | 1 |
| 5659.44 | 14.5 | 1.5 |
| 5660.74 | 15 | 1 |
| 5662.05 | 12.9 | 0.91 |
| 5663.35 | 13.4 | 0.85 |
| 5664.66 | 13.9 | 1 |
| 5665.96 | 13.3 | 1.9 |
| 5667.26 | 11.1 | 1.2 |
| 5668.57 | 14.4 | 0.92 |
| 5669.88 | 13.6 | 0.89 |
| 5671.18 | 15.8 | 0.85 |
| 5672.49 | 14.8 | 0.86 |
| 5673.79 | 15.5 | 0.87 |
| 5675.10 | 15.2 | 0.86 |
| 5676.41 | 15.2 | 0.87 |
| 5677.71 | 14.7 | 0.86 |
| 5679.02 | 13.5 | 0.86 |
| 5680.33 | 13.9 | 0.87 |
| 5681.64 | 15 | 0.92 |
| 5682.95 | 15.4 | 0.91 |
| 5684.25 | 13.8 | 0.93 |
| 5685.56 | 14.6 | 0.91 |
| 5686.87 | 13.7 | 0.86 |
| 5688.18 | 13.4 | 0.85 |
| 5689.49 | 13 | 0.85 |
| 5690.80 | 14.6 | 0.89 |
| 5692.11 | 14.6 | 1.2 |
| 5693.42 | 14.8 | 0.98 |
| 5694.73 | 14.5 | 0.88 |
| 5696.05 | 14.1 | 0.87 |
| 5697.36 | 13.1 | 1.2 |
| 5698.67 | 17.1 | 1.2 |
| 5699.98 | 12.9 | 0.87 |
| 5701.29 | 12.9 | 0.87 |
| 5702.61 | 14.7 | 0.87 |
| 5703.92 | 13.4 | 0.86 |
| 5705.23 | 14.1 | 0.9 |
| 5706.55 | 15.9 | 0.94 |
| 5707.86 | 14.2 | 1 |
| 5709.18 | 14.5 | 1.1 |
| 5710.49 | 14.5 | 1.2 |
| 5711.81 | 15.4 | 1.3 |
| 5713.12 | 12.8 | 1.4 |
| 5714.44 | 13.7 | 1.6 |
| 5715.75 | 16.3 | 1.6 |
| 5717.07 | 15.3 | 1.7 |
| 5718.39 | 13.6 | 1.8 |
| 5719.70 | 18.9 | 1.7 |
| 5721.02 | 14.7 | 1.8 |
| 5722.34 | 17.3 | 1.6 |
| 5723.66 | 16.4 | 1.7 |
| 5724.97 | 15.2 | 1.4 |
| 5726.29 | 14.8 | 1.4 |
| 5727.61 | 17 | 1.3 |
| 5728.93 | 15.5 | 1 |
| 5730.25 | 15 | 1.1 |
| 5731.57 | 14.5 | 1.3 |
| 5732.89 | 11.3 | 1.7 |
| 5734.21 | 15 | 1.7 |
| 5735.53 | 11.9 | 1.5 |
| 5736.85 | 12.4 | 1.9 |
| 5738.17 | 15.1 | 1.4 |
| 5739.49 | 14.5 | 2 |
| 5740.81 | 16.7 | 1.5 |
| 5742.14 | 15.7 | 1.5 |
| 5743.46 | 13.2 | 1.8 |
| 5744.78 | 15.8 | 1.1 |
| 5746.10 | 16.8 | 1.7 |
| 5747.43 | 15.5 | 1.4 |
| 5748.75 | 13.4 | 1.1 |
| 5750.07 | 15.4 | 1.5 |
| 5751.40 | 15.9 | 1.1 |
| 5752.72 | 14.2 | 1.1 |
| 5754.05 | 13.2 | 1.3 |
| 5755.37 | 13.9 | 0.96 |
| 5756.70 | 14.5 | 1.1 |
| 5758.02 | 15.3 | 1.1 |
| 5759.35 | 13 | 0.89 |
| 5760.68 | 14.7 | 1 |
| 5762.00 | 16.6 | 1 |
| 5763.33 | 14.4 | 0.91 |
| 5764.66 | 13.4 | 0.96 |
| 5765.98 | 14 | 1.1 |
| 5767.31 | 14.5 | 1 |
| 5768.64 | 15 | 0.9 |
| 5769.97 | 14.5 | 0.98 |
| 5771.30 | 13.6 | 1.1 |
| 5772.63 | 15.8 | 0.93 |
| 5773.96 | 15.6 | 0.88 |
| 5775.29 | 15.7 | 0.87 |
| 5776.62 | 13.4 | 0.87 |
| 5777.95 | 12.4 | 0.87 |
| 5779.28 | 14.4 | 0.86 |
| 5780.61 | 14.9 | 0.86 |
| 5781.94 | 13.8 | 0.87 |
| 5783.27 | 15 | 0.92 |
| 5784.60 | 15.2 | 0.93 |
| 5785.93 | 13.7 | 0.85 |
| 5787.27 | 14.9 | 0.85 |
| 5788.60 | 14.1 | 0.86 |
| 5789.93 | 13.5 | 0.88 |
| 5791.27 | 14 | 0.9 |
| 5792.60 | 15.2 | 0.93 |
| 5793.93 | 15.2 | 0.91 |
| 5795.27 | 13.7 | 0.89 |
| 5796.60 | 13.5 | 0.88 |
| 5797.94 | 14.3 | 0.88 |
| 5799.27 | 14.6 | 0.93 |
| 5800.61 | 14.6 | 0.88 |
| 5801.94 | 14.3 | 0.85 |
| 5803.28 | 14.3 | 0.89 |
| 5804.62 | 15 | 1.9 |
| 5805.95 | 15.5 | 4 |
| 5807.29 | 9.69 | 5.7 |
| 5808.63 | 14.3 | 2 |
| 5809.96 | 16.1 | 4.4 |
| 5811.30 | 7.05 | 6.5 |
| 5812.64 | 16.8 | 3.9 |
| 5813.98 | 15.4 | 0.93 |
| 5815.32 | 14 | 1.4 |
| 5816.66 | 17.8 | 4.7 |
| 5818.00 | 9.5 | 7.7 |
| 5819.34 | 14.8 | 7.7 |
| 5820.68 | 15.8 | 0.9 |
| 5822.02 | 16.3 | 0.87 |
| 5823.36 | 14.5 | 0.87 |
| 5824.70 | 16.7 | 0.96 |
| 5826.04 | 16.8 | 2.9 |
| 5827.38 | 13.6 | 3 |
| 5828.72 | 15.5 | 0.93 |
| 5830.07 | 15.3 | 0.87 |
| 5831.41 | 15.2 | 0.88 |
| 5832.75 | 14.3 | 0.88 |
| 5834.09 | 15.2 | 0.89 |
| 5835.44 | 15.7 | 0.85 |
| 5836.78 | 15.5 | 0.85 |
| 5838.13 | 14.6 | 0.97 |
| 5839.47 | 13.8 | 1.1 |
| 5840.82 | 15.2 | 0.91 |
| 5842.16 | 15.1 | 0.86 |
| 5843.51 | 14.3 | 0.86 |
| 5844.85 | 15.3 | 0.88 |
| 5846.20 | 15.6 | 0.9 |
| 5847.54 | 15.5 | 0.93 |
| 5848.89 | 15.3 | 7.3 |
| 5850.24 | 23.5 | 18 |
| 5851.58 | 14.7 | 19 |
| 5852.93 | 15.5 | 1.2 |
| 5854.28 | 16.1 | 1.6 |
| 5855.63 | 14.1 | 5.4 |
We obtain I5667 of 1.06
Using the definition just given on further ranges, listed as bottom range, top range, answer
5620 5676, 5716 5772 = 1.06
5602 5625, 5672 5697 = 0.95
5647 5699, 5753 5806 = 1.01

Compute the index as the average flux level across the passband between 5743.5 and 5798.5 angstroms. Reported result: 14.5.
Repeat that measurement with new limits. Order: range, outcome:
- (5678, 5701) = 14.2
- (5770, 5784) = 14.5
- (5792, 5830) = 14.5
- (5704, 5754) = 14.9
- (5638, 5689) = 14.2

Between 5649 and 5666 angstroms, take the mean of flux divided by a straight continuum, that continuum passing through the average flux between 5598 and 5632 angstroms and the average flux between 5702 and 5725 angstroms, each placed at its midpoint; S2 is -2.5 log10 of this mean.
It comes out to 0.06 mag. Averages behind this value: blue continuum 14.7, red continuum 15.1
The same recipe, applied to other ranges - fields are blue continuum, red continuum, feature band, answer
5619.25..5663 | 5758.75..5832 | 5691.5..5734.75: -0.04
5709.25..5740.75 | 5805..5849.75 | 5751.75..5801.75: 0.03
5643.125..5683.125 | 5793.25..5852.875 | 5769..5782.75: 0.02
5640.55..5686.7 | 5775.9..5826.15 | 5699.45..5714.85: 0.01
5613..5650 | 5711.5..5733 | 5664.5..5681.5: 0.03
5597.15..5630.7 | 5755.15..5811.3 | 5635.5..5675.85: 0.04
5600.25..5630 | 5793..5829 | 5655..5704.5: 0.04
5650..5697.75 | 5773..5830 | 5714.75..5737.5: -0.05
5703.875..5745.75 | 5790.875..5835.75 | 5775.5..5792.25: 0.04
